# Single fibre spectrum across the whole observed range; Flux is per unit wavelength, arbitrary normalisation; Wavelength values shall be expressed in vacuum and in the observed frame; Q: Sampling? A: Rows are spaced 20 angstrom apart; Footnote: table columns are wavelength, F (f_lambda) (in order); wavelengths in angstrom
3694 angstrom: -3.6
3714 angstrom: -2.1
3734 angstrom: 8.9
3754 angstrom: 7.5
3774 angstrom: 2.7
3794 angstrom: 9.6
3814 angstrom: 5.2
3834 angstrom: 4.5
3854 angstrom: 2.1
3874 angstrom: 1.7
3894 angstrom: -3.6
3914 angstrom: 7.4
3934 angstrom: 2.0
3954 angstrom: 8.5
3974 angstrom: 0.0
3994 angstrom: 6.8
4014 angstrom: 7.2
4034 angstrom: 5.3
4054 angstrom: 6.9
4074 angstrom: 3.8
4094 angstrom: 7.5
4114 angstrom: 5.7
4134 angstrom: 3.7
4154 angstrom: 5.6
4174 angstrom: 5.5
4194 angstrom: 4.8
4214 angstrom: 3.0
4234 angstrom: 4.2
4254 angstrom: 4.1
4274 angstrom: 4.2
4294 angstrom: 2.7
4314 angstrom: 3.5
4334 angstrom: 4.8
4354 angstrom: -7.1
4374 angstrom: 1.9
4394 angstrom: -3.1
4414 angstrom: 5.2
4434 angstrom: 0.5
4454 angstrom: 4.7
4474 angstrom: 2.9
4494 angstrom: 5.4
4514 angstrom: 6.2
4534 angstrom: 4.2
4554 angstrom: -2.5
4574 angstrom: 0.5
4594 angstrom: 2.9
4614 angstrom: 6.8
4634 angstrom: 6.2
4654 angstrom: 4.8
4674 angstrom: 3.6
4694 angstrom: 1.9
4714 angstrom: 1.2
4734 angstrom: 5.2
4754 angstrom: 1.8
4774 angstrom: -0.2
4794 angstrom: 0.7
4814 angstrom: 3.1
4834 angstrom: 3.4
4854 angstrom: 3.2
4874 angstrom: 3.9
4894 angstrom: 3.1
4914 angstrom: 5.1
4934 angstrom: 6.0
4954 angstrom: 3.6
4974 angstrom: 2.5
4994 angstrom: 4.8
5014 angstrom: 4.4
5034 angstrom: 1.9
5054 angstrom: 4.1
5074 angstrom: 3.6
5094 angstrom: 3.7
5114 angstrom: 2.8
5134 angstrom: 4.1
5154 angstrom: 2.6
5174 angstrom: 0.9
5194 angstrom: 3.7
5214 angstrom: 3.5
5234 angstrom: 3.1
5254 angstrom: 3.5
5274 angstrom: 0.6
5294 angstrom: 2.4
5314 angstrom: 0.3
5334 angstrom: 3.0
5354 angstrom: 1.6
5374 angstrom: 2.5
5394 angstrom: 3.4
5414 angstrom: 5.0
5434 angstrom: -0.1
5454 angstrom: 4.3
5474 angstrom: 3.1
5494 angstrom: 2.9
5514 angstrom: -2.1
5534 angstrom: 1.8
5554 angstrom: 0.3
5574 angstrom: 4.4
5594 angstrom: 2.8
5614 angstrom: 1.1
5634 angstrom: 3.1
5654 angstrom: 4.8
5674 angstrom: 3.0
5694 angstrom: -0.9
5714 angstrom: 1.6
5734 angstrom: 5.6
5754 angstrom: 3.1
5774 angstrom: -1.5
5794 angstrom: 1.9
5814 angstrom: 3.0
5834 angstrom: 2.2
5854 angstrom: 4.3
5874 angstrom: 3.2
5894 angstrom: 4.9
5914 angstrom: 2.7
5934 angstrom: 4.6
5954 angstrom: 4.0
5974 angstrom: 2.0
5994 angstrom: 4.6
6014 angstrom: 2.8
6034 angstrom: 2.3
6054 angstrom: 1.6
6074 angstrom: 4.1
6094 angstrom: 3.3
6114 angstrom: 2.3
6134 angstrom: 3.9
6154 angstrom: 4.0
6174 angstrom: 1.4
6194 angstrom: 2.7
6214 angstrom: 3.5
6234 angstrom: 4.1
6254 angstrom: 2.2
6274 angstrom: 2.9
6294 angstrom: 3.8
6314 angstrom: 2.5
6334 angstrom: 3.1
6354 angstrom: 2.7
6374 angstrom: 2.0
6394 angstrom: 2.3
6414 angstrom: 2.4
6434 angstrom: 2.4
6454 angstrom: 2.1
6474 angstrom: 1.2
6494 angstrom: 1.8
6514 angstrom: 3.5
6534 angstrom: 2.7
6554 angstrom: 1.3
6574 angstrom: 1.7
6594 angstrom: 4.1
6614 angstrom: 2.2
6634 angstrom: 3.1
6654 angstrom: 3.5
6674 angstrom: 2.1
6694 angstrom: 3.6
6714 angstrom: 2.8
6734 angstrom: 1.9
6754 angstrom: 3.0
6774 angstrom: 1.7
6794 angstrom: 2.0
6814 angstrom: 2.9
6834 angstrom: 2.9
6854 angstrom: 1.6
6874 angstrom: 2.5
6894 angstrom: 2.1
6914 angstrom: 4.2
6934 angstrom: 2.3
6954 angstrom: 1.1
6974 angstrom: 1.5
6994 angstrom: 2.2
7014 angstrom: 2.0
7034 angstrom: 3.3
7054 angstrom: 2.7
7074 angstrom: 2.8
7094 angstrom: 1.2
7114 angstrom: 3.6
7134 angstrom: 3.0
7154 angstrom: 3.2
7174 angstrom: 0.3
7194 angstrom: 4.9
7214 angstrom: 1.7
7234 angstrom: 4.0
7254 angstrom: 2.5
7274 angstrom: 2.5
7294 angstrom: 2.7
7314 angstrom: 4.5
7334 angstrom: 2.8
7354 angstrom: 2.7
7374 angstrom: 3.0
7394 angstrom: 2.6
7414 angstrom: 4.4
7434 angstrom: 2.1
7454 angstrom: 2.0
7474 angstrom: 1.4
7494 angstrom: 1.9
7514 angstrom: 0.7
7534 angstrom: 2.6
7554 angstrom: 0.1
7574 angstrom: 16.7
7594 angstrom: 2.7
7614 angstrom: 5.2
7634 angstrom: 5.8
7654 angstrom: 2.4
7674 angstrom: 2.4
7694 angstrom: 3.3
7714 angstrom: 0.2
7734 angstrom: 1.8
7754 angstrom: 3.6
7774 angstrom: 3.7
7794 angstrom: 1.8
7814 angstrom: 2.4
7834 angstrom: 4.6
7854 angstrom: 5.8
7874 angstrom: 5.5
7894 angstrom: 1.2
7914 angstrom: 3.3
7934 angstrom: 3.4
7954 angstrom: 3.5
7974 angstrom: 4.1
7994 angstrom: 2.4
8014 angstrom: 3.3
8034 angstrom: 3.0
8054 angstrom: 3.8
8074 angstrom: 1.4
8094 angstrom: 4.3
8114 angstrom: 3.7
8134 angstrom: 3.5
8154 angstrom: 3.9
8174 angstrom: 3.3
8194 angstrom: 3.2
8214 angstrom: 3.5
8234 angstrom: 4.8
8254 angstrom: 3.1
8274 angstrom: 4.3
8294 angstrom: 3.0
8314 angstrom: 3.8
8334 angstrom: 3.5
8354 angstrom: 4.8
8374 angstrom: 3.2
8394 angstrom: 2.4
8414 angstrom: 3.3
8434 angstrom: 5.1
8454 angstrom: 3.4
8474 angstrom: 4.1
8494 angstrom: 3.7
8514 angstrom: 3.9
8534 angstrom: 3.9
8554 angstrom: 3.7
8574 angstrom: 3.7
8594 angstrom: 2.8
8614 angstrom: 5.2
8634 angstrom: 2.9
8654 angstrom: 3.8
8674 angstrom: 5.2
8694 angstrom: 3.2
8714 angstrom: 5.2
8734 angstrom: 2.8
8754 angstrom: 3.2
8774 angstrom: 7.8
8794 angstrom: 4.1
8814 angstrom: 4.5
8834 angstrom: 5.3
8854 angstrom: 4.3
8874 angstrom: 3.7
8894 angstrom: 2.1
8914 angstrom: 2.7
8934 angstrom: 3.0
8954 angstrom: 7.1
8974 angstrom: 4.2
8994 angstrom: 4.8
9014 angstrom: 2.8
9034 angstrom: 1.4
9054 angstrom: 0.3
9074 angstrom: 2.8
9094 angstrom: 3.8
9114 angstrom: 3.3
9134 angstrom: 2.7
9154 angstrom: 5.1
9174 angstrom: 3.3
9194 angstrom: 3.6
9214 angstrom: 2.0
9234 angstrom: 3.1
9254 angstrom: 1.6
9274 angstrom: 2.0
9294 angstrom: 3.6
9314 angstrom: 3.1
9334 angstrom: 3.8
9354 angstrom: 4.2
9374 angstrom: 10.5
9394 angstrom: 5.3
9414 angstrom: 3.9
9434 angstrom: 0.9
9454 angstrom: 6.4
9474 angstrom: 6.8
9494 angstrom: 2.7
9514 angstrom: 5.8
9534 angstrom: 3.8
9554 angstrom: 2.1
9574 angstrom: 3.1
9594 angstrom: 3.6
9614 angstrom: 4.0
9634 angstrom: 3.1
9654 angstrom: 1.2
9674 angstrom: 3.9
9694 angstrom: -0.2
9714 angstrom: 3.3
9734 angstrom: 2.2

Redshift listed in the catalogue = 1.03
